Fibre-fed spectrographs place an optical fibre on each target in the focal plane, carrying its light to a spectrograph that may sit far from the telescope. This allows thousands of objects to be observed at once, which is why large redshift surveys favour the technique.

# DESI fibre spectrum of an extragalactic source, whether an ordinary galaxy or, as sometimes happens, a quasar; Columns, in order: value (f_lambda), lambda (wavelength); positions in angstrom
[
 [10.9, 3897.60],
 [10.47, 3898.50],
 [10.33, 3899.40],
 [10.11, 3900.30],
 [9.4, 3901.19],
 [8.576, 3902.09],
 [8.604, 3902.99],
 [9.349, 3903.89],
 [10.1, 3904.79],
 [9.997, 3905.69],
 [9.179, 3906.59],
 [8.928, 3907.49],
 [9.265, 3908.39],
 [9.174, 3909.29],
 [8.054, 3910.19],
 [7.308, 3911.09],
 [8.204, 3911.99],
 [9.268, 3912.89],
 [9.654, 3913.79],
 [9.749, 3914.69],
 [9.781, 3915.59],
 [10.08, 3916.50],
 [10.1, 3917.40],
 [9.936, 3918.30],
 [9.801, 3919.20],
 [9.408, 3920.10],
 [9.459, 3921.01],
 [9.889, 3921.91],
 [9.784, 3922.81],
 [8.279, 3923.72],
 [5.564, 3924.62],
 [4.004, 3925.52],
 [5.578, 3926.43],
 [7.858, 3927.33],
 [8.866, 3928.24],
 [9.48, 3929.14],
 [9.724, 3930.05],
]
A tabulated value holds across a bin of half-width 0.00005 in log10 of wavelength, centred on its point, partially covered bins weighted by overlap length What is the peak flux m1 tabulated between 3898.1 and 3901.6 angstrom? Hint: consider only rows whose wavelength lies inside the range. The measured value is 10.47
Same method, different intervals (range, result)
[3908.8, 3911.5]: 9.174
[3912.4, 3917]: 10.08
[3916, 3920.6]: 10.1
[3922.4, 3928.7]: 9.784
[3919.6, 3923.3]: 9.889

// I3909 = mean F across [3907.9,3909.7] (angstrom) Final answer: 9.21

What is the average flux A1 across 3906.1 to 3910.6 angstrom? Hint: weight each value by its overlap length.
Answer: 8.94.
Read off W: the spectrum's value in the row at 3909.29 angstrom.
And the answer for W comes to 9.174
